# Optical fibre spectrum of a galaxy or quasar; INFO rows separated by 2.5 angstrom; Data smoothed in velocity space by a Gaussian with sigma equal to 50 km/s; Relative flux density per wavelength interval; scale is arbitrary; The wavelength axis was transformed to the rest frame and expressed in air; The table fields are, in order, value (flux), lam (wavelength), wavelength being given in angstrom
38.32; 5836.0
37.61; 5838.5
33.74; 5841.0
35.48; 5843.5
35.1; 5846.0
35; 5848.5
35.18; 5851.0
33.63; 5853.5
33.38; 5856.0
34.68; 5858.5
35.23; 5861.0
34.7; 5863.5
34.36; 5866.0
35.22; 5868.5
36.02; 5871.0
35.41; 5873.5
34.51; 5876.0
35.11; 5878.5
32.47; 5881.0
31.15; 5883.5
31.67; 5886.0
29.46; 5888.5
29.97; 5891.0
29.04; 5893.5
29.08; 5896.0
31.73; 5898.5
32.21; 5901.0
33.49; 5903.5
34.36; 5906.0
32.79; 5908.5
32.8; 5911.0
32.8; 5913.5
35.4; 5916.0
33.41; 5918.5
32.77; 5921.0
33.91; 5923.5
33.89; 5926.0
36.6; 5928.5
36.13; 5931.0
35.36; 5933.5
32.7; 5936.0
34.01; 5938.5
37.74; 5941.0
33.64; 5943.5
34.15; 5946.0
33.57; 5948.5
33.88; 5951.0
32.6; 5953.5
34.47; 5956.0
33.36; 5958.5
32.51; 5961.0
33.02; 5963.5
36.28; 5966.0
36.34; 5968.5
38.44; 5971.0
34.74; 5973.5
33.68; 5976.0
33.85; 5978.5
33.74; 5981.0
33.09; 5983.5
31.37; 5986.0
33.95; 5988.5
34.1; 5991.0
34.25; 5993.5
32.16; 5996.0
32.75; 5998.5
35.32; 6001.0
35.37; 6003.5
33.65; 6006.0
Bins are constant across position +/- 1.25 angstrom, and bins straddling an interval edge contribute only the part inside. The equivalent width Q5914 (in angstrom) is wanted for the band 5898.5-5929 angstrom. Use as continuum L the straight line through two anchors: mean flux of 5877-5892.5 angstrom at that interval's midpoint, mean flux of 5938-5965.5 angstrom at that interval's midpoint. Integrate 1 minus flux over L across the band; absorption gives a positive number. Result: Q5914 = -0.8 angstrom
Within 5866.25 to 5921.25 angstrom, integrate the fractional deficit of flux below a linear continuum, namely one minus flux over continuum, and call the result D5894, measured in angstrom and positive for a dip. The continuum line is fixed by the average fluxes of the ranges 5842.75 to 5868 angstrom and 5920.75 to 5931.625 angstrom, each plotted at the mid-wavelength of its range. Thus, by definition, 3.04 angstrom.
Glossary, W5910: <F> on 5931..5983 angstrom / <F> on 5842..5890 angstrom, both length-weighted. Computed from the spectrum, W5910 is 1.01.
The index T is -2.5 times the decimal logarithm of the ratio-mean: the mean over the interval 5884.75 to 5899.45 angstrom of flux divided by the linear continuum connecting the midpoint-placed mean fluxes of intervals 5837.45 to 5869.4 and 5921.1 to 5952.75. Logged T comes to 0.15 mag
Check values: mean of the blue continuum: 34.8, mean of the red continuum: 34.5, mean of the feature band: 30.1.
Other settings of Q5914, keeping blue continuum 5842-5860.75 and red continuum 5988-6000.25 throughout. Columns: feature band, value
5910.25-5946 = -0.4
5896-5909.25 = 0.6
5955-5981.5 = -0.7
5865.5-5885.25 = 0.1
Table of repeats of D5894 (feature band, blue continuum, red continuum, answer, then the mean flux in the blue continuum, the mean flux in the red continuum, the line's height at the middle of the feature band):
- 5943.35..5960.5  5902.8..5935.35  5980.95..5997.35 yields 0.0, 34.1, 33.2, 33.7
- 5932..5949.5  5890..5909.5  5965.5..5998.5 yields -0.9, 31.6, 34.2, 32.9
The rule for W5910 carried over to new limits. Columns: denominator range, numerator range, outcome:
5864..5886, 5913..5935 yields 1.01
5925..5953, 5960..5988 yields 0.99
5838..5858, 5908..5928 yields 0.97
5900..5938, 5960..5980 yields 1.03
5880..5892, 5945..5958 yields 1.09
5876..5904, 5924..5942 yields 1.12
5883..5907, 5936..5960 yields 1.09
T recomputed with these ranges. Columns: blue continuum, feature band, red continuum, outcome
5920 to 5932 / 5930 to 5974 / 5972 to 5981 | -0.01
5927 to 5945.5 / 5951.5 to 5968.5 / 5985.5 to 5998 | 0.01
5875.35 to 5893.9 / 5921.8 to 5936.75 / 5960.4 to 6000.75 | -0.06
